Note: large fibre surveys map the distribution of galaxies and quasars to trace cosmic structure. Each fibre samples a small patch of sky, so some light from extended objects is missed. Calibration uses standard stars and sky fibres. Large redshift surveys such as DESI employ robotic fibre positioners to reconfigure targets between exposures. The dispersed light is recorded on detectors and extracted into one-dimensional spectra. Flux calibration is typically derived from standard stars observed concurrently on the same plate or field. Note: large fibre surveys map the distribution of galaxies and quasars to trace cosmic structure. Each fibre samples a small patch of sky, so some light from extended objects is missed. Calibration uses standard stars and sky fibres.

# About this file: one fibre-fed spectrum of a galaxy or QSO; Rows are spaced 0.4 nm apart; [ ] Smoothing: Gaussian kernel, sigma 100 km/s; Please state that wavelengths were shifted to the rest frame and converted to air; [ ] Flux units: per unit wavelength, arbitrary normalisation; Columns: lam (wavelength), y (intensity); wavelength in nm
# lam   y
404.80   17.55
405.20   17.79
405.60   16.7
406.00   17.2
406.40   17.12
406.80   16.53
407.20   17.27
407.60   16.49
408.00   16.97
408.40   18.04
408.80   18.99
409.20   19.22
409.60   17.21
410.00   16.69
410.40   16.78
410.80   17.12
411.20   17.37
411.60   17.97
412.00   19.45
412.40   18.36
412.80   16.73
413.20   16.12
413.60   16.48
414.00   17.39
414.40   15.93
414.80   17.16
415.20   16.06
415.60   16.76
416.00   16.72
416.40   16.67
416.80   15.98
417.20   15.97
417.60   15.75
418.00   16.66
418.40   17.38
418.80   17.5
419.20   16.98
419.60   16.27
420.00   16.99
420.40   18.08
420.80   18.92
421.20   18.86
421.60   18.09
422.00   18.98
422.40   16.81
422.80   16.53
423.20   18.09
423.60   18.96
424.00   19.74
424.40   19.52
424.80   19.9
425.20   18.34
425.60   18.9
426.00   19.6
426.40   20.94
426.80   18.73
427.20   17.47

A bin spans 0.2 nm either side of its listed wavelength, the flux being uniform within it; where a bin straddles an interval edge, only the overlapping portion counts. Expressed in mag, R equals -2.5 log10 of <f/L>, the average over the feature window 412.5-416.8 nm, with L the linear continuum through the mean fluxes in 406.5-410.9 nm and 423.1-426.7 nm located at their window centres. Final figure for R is 0.094 mag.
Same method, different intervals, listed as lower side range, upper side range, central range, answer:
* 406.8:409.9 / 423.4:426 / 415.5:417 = 0.118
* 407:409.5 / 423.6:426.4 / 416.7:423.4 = 0.099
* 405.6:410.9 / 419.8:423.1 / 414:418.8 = 0.073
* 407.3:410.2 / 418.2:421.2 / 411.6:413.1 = -0.025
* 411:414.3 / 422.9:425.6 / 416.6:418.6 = 0.110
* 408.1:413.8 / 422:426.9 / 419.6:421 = 0.043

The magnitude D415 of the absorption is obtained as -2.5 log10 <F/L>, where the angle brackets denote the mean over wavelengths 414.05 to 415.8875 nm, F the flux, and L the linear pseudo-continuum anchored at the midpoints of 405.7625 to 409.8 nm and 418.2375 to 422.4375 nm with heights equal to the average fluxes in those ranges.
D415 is 0.07 mag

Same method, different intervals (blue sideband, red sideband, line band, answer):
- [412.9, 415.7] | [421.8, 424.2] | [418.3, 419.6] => 0.02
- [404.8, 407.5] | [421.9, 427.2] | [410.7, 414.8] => 0.03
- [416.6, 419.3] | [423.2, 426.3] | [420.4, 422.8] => -0.01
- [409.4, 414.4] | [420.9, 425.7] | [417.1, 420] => 0.08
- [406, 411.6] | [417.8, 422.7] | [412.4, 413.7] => 0.05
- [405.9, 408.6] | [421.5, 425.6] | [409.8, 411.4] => 0.02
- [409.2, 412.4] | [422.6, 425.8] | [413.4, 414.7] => 0.08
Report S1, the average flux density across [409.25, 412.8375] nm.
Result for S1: 17.6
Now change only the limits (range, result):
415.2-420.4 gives 16.7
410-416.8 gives 17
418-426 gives 18.1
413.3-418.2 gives 16.5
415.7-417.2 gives 16.4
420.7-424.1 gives 18.3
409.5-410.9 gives 16.9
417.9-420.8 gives 17.3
